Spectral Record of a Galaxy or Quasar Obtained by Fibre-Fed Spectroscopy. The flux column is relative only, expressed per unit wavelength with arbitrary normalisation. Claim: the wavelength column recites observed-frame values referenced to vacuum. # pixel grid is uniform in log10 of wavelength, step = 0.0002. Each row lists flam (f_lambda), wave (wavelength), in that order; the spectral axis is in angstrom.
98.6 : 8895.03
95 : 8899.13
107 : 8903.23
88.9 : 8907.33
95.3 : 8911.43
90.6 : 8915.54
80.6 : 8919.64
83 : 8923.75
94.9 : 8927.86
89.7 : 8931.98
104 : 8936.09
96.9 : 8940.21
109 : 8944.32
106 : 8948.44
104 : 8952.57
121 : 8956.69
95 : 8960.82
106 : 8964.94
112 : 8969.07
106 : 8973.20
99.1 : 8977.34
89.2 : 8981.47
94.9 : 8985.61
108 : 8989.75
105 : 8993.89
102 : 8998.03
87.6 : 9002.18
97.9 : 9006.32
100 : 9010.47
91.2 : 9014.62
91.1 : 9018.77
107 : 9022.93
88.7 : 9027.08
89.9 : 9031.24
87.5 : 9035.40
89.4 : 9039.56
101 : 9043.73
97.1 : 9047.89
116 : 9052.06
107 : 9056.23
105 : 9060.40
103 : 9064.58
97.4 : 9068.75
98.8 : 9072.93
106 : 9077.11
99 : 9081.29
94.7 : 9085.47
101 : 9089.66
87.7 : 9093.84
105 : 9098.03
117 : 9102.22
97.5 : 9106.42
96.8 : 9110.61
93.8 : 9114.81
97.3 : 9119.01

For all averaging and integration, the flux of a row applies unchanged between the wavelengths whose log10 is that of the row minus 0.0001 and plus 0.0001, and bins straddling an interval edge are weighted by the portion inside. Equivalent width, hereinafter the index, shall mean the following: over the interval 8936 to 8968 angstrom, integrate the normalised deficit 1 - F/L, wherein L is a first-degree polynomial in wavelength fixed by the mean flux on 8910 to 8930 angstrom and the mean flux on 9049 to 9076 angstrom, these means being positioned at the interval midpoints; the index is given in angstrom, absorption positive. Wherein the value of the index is -4.64 angstrom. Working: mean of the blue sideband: 88.7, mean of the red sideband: 104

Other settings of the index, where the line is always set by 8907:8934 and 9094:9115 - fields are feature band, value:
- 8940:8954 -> -2.18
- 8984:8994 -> -0.95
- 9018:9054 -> 0.10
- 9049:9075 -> -1.51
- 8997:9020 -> 0.03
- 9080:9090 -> 0.24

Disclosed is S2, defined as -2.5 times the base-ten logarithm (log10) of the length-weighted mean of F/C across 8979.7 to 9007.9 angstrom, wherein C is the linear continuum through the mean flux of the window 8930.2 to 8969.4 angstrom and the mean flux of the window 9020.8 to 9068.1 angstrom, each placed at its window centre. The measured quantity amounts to 0.04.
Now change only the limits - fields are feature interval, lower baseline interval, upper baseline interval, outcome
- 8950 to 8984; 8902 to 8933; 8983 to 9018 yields -0.10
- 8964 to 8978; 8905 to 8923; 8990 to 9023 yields -0.13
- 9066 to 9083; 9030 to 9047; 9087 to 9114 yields -0.04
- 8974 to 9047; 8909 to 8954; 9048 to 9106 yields 0.04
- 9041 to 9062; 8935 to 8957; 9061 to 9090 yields -0.04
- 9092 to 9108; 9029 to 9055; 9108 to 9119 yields -0.07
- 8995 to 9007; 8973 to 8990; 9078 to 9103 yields 0.02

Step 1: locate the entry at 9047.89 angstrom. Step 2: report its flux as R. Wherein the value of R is 97.1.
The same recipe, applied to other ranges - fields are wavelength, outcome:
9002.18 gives 87.6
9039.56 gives 89.4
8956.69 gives 121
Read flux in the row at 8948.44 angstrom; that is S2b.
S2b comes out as 106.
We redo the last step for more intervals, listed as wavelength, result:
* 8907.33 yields 88.9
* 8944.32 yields 109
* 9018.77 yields 91.1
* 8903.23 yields 107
